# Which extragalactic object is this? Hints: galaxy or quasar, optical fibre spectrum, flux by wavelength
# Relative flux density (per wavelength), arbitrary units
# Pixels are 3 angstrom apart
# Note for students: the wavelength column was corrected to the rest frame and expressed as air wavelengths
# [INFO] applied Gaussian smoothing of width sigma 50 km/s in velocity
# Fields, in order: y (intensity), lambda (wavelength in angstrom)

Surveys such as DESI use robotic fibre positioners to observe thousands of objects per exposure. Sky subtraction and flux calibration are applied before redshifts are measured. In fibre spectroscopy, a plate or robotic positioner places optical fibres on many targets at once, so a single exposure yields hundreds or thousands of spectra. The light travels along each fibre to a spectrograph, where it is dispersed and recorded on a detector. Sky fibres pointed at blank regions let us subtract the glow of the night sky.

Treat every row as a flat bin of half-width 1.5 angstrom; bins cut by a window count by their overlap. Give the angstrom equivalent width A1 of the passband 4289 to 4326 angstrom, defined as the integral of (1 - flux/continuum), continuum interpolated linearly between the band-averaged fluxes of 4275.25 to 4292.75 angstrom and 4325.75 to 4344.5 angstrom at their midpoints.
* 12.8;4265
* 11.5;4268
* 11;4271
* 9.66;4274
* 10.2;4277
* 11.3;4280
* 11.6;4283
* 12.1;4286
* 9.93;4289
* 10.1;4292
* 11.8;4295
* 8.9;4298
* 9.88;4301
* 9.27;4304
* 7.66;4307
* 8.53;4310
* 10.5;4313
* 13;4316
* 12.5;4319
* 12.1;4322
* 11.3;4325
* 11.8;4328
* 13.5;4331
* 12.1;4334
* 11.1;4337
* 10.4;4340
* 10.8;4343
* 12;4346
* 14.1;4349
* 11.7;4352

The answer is 2.6 angstrom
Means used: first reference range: 10.9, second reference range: 11.6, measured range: 10.4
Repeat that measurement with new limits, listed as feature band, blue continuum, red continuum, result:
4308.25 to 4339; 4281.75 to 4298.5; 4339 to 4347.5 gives -1.6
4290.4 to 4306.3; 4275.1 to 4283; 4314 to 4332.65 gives 2.2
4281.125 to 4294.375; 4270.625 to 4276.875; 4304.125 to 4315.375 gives -1.6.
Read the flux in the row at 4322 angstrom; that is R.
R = 12.1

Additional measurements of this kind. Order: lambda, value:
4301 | 9.88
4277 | 10.2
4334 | 12.1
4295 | 11.8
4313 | 10.5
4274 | 9.66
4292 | 10.1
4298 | 8.9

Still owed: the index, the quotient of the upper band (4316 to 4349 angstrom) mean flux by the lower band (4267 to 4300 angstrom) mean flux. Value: 1.11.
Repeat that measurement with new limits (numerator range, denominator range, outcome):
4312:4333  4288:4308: 1.25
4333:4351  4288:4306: 1.18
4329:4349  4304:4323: 1.12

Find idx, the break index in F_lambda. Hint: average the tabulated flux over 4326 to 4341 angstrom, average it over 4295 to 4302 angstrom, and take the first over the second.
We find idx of 1.20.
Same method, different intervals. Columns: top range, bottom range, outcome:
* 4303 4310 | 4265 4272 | 0.73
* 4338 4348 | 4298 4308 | 1.25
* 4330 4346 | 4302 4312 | 1.34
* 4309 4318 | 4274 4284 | 1.01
